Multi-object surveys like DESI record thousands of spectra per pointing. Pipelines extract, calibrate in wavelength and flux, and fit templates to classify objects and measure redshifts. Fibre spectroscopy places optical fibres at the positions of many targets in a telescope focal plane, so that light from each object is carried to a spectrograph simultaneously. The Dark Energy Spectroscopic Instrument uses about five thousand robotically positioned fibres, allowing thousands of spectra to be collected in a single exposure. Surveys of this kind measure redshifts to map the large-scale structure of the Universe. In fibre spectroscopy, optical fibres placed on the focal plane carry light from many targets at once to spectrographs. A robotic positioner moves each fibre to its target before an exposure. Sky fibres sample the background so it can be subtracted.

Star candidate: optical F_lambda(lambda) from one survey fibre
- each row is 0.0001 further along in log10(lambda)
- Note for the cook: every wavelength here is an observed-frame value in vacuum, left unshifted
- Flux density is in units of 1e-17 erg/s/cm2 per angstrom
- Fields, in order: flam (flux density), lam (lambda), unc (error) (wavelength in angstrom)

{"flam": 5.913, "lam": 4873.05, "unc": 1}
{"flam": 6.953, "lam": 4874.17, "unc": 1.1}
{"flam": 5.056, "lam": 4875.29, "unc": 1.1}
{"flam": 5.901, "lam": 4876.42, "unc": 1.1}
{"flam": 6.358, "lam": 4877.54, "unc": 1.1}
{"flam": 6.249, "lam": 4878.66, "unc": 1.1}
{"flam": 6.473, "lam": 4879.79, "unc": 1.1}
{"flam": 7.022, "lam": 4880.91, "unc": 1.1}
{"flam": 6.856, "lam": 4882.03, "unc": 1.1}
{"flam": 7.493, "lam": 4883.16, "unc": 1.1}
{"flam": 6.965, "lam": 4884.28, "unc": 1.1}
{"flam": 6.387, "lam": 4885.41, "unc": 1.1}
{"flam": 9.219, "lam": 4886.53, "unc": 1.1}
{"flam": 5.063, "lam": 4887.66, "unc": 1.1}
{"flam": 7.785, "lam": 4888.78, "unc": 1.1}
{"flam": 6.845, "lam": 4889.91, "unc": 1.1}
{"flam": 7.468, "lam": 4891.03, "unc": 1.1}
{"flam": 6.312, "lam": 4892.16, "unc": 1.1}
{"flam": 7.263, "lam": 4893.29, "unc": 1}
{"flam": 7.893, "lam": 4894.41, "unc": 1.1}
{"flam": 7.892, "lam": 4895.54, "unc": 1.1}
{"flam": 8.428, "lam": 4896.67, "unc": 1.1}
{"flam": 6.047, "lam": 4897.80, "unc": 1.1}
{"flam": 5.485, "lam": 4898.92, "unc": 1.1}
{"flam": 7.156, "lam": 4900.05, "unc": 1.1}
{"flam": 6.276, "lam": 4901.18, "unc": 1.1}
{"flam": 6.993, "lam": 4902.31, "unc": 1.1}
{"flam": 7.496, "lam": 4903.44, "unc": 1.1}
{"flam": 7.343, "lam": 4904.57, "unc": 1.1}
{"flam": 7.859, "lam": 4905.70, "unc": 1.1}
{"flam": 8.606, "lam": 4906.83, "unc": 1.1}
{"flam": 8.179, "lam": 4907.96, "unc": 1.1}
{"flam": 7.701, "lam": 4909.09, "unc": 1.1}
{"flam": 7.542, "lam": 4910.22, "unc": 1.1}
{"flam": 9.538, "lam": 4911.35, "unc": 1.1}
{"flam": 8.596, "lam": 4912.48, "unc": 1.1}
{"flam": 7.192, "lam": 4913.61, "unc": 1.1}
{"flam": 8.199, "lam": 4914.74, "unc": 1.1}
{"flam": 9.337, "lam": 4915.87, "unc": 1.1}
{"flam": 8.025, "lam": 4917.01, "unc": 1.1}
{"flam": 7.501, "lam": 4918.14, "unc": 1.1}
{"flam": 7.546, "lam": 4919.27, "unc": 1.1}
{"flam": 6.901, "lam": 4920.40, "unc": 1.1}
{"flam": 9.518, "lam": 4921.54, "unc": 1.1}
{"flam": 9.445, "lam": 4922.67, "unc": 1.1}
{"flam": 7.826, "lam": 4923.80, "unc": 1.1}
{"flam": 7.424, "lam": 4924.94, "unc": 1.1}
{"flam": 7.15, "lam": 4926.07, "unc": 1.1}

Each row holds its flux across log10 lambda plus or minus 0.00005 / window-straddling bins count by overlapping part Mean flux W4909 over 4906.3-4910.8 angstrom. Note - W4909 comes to 8.01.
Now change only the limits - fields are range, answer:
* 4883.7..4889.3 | 7.09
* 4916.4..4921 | 7.51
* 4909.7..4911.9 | 8.56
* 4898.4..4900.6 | 6.33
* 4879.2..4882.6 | 6.77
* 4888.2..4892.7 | 7.1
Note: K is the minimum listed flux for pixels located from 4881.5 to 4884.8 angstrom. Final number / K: 6.856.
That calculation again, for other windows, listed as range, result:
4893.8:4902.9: 5.485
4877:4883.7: 6.249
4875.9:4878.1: 5.901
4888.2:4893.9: 6.312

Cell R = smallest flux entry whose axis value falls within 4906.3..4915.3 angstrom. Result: 7.192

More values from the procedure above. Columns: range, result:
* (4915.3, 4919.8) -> 7.501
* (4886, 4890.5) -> 5.063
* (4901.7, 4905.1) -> 6.993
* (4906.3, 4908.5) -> 8.179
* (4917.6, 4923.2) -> 6.901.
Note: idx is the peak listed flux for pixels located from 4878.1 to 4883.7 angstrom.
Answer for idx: 7.493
